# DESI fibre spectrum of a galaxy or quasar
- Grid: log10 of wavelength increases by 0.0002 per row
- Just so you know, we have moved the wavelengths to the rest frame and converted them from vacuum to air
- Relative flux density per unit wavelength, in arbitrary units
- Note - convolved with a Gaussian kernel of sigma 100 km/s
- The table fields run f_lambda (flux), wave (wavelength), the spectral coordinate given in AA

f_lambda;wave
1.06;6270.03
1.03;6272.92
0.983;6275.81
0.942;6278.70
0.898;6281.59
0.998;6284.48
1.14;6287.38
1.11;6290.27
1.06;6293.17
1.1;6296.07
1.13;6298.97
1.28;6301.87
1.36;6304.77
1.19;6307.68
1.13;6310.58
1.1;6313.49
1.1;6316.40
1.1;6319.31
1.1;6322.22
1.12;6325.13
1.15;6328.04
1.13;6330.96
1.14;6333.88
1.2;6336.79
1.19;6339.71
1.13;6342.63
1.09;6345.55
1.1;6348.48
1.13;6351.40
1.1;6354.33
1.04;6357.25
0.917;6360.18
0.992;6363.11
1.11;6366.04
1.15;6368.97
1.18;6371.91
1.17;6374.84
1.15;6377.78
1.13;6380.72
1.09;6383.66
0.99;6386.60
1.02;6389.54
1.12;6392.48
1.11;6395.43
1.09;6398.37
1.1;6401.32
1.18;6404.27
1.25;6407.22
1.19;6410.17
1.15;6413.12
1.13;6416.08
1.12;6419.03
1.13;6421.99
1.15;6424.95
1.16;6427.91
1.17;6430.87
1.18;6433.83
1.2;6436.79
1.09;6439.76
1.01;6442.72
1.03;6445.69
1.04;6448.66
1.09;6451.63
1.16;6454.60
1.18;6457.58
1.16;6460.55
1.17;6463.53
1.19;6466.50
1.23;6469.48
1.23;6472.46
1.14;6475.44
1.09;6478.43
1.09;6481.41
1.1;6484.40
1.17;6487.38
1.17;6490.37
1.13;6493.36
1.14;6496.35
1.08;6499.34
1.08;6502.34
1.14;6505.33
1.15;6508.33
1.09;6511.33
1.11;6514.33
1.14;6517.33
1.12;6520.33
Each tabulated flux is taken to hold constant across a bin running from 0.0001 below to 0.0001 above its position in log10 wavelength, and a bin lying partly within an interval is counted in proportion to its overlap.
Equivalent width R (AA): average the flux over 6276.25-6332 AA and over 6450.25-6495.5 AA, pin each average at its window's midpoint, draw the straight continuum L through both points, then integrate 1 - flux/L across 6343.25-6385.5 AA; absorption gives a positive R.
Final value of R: 1.1 AA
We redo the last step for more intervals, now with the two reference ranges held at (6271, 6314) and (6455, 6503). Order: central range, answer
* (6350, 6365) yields 1.0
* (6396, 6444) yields -0.5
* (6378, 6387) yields 0.2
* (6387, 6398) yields 0.5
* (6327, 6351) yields -0.7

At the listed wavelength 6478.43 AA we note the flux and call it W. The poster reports 1.09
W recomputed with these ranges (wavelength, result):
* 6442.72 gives 1.01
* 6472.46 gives 1.23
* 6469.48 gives 1.23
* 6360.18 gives 0.917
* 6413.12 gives 1.15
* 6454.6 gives 1.16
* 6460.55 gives 1.16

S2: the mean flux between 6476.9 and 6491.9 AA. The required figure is 1.12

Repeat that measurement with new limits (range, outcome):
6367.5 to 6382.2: 1.16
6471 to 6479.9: 1.15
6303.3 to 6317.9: 1.18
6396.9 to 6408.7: 1.16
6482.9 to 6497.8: 1.14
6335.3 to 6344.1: 1.17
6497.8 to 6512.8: 1.11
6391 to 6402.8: 1.1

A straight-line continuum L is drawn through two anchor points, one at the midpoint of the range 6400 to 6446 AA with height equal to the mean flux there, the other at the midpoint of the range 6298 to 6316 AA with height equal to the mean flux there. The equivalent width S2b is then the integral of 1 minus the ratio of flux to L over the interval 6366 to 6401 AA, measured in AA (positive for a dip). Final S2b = 1.6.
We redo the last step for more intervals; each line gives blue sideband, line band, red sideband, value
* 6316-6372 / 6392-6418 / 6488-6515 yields -0.8 AA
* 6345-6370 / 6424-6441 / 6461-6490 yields -0.5 AA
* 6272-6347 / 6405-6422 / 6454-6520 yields -0.5 AA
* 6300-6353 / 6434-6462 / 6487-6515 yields 0.6 AA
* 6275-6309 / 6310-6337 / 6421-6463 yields -0.4 AA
